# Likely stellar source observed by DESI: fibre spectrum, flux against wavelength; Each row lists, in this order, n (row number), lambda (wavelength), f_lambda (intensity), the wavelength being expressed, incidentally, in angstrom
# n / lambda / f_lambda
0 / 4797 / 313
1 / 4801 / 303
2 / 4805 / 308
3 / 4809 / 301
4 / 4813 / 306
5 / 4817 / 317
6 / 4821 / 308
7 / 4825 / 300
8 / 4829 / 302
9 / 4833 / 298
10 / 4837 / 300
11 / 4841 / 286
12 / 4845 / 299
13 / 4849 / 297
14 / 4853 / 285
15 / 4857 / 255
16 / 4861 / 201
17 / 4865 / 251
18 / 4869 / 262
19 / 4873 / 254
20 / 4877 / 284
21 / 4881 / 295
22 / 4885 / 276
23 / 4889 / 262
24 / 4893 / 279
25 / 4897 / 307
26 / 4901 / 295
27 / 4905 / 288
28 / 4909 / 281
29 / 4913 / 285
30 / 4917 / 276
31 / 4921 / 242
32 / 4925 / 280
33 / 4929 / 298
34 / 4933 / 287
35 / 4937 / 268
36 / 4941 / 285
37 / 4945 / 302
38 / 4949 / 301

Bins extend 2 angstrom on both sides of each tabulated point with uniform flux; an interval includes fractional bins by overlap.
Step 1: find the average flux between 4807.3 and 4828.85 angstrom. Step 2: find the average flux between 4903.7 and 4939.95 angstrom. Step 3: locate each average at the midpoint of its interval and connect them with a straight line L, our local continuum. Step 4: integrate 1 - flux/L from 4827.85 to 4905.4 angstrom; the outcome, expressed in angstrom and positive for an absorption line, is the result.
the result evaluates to 3.9 angstrom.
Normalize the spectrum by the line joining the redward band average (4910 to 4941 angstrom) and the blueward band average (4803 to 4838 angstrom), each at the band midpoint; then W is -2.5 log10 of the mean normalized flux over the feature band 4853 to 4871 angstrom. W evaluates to 0.19 mag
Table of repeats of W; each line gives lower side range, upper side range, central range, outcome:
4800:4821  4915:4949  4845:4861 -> 0.10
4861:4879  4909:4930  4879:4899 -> -0.08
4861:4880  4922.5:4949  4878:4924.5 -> -0.04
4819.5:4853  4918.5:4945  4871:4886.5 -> 0.05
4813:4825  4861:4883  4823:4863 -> 0.02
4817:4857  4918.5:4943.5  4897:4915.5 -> -0.03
